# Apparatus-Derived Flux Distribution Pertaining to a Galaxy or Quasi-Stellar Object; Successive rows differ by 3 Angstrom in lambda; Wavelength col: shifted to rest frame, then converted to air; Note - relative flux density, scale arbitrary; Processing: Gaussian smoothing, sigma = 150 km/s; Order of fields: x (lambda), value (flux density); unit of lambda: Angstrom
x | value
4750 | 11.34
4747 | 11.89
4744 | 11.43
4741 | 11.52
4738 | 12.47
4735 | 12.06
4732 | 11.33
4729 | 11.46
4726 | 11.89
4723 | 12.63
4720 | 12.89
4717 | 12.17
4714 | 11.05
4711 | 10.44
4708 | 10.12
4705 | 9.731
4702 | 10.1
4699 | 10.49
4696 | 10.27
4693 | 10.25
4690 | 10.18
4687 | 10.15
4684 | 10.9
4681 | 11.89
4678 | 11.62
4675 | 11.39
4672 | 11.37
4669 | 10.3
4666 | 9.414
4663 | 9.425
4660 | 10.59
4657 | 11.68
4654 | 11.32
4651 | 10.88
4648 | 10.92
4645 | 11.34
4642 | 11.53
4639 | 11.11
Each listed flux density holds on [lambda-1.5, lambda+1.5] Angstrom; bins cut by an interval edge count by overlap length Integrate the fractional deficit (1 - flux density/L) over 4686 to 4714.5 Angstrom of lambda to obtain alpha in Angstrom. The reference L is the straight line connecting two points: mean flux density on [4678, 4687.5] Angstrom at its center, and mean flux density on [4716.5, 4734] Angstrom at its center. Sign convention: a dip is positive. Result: 3.2 Angstrom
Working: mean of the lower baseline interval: 11.2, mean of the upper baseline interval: 12.1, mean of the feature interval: 10.3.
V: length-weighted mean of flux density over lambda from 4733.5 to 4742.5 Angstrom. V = 12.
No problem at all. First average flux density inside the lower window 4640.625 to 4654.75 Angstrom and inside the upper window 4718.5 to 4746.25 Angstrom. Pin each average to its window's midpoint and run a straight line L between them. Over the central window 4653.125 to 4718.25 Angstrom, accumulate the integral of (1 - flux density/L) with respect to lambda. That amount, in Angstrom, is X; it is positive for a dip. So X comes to 4.9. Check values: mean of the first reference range 11.2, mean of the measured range 10.7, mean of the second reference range 12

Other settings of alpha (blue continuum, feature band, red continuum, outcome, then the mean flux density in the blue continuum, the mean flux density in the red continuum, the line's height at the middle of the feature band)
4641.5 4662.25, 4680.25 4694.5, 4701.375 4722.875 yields 0.6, 11.1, 11.1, 11.1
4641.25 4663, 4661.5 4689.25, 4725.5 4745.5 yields 1.3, 11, 11.7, 11.2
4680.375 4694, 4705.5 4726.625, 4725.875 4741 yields -0.2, 10.6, 11.8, 11.4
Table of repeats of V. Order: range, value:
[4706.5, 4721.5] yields 11.3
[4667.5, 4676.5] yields 11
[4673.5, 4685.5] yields 11.5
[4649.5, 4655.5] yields 11.1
